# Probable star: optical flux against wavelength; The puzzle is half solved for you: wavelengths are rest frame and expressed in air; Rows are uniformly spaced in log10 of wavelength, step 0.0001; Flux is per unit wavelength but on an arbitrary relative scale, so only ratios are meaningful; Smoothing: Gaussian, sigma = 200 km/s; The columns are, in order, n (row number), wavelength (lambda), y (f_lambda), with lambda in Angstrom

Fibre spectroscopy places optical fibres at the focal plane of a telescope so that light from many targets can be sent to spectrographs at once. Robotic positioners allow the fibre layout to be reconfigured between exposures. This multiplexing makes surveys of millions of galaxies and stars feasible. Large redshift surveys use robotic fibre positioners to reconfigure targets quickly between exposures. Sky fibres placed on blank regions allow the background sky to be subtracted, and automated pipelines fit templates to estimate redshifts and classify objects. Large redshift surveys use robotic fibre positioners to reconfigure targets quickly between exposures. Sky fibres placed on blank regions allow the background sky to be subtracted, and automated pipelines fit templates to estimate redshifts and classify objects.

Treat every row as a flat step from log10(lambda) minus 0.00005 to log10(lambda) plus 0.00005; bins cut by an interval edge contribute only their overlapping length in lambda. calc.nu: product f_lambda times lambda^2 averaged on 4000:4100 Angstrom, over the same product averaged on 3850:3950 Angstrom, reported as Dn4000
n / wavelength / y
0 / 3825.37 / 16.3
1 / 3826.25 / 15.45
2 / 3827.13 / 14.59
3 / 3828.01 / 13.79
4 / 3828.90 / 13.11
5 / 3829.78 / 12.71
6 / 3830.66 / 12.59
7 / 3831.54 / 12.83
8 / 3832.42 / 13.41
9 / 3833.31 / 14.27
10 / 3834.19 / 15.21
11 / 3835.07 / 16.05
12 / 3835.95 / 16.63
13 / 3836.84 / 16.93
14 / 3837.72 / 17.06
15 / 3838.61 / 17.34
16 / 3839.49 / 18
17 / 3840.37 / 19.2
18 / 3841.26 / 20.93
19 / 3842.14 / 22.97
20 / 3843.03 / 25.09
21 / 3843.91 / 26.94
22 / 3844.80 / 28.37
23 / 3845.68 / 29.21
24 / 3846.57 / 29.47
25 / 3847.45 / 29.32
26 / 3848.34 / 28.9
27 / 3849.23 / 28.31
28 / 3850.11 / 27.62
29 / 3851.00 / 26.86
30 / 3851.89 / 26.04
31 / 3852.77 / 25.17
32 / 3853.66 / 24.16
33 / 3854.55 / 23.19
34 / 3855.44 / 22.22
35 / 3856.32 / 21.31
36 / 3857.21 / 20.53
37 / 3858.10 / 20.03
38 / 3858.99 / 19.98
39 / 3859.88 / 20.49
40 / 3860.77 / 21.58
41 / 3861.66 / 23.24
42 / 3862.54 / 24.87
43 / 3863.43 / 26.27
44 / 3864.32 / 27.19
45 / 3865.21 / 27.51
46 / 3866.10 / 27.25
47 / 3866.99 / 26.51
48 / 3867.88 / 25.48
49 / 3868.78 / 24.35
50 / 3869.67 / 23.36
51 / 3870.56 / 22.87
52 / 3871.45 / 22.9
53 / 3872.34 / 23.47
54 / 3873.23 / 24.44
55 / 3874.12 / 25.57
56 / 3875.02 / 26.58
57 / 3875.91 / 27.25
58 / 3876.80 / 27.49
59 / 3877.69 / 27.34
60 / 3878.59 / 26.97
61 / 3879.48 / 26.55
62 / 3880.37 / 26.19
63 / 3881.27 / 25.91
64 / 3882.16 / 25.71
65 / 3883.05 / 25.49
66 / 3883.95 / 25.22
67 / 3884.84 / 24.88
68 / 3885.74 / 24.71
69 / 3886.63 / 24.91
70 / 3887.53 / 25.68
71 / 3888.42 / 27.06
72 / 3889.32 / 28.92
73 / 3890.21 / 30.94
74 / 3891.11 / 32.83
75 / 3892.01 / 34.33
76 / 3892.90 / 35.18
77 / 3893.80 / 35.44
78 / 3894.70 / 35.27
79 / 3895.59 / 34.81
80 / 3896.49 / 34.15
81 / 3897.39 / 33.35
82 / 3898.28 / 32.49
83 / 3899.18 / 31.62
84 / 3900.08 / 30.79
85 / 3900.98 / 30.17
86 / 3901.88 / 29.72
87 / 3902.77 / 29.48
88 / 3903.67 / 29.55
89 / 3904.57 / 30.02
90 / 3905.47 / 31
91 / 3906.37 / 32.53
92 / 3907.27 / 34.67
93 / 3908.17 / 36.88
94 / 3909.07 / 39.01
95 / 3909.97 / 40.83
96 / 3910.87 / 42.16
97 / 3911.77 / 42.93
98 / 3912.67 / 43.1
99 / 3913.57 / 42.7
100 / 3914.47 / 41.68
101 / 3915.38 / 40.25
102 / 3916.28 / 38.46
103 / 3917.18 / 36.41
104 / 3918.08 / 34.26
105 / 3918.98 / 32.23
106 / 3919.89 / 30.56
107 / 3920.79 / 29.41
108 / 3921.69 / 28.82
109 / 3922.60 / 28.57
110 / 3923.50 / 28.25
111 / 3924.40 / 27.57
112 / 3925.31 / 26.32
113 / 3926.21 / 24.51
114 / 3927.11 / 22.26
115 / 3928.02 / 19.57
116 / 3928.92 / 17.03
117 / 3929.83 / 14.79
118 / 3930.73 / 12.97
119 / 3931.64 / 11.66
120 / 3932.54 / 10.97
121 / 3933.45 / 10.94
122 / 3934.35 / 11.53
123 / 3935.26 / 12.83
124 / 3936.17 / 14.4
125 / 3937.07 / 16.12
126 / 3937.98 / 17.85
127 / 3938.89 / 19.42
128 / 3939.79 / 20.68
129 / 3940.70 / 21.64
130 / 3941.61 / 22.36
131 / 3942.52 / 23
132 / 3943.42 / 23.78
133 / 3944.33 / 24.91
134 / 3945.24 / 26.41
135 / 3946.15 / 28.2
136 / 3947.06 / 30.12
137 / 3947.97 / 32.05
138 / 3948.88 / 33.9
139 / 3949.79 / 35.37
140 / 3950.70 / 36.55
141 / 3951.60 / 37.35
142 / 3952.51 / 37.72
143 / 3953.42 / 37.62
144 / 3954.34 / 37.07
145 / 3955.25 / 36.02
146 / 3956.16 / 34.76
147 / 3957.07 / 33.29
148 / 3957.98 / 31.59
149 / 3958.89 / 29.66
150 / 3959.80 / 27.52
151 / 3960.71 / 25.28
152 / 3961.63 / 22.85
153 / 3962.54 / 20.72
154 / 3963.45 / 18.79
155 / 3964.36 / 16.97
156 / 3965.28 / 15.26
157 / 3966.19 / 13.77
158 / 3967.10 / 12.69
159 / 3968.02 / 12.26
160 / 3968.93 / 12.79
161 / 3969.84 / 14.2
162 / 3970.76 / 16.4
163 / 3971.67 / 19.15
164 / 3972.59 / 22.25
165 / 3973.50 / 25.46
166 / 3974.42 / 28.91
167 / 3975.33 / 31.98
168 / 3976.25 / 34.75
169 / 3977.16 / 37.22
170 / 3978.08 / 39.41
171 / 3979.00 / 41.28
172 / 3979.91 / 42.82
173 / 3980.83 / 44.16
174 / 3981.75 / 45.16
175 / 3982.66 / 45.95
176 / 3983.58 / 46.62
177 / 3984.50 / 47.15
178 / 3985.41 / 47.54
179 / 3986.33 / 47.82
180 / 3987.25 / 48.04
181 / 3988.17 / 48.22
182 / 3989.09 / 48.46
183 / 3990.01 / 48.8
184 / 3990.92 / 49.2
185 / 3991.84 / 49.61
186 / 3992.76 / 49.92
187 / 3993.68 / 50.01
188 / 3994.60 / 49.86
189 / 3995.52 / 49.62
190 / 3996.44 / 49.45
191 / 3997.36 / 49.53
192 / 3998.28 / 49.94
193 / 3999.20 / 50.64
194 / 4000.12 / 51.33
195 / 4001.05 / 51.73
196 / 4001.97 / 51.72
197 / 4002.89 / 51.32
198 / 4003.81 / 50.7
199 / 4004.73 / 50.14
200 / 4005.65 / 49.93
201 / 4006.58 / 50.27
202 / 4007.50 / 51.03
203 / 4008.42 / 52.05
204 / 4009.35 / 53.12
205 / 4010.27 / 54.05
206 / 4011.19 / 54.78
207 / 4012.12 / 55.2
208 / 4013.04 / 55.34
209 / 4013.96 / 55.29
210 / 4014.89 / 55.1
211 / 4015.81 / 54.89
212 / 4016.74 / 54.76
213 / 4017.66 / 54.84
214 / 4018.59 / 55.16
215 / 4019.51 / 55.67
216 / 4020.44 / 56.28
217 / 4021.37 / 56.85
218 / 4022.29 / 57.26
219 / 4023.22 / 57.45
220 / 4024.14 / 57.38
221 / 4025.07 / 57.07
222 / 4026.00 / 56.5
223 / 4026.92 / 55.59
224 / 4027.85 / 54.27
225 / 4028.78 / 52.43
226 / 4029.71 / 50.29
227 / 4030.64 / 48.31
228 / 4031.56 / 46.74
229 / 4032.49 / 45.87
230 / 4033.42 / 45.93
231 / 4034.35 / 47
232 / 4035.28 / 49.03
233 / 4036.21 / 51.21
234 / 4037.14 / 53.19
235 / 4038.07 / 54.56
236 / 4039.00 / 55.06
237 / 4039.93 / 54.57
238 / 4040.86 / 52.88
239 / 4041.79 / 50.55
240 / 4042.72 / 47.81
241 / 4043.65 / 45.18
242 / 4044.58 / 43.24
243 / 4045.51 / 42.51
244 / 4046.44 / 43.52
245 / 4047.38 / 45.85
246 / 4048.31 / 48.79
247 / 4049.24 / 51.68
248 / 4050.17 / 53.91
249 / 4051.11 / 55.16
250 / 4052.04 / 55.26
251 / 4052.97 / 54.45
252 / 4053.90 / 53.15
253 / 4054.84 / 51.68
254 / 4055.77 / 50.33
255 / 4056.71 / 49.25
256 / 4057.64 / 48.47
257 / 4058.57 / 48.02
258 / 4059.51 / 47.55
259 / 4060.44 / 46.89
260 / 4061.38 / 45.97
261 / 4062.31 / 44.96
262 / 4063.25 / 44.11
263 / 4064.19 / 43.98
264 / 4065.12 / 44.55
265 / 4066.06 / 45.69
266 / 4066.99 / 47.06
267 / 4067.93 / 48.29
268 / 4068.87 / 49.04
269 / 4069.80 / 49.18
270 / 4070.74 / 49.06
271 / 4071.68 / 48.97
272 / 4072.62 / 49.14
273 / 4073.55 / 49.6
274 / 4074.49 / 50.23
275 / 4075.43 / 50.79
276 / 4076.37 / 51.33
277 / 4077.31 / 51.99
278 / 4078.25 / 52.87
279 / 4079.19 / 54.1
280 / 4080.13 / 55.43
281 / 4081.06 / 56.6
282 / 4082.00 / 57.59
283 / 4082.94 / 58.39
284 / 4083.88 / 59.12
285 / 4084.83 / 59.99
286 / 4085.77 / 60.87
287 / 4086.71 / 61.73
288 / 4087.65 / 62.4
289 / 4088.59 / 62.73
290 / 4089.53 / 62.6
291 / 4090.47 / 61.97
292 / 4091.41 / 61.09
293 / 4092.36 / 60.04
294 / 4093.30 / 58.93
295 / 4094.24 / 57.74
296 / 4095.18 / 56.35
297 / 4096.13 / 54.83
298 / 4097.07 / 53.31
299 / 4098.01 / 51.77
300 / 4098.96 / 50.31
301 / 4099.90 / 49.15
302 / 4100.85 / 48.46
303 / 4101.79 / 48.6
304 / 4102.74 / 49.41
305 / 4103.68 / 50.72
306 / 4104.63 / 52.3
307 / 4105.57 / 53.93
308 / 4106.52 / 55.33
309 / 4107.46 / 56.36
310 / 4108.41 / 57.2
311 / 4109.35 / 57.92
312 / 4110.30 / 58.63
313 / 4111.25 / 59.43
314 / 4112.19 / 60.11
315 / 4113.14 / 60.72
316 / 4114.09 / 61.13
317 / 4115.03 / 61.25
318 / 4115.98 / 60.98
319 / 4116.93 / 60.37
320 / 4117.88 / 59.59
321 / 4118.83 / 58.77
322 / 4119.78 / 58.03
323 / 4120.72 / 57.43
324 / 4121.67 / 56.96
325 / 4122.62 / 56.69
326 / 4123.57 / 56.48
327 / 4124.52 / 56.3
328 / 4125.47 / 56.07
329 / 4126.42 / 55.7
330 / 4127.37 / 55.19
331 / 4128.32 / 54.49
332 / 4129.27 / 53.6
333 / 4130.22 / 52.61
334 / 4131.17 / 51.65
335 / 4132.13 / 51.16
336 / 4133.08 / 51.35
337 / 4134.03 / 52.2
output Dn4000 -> 2.1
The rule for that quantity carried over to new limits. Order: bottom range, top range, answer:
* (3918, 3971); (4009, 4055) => 2.30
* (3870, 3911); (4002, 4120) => 1.95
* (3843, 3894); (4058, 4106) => 2.25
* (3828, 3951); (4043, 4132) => 2.28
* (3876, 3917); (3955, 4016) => 1.30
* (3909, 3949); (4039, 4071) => 1.97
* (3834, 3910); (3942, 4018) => 1.55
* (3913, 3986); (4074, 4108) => 2.15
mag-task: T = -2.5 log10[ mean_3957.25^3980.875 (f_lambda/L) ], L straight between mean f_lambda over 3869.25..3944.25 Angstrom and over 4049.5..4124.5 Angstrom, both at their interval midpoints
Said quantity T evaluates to 0.42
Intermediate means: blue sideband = 27.6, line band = 25.1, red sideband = 54.1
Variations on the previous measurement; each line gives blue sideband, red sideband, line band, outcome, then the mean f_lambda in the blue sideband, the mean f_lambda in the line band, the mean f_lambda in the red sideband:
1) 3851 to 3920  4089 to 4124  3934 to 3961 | 0.33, 29.3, 27.4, 56.6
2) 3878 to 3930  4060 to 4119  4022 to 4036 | -0.12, 31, 52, 54.3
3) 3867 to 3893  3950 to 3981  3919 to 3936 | 0.30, 26.5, 20.7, 27.8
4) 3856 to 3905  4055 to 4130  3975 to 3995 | -0.12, 27.2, 45.3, 54.2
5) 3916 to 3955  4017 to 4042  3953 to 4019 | 0.01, 25.3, 40.6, 53.1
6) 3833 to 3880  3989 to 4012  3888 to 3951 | 0.21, 23.8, 28.7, 50.8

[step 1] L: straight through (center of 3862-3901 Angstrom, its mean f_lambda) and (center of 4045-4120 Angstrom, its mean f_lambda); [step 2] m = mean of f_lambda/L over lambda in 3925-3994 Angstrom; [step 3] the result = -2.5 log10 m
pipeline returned 0.304 mag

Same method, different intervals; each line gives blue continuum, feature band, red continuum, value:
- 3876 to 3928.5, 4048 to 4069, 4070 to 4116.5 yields 0.048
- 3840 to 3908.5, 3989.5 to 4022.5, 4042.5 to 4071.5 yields -0.229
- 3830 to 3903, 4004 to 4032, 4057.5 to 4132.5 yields -0.209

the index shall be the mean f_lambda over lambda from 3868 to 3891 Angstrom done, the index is 25.9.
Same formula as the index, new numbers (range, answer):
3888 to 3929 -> 32.7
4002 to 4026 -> 54.2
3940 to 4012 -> 37.2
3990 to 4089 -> 51.7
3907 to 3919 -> 39.3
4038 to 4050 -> 48.9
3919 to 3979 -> 24.5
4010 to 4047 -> 52.3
